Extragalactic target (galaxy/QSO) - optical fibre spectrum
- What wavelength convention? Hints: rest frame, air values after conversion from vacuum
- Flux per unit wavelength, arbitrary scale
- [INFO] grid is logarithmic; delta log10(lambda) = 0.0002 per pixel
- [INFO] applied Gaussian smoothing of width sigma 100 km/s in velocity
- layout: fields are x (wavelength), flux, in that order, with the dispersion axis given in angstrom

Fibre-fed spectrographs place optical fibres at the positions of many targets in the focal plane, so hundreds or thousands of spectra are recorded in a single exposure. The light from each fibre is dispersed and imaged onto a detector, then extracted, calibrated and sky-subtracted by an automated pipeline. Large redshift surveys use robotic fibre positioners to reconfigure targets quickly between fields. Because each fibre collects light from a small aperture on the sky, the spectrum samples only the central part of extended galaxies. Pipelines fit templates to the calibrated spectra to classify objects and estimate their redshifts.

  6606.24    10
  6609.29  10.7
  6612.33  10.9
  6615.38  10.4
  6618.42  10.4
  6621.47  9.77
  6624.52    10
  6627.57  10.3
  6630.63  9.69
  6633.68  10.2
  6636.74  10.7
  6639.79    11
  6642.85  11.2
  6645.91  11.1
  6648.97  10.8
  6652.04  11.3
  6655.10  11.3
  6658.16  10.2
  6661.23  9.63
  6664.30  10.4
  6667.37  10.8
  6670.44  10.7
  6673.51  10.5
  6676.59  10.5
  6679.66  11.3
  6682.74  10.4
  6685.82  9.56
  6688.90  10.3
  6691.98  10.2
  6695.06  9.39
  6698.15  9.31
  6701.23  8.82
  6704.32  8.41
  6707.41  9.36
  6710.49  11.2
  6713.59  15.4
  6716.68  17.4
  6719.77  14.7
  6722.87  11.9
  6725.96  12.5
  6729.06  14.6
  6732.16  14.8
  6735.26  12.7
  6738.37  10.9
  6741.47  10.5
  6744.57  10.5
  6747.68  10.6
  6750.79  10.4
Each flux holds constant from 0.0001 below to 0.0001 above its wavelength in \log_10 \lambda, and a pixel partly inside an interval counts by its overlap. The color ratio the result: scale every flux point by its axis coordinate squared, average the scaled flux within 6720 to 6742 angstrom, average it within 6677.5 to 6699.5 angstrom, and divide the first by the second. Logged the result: 1.28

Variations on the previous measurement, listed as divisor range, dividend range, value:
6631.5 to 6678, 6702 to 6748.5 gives 1.18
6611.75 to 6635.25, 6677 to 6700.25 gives 1.01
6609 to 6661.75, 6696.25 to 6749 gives 1.16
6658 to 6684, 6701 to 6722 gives 1.19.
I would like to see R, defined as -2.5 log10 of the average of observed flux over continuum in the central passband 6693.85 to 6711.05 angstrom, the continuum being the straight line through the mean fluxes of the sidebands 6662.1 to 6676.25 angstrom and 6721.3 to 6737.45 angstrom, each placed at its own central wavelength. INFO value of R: 0.28 mag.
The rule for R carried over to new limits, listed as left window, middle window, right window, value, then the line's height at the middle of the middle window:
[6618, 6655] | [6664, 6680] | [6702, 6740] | 0.078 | 11.5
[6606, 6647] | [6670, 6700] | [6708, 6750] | 0.157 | 11.8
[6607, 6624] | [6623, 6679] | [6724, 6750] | 0.030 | 10.9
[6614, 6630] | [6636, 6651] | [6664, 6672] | -0.060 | 10.4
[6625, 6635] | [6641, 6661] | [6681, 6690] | -0.086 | 10.1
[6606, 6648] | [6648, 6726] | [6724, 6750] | 0.037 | 11.4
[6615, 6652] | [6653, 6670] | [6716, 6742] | 0.080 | 11.3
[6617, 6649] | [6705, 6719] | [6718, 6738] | -0.014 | 12.9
